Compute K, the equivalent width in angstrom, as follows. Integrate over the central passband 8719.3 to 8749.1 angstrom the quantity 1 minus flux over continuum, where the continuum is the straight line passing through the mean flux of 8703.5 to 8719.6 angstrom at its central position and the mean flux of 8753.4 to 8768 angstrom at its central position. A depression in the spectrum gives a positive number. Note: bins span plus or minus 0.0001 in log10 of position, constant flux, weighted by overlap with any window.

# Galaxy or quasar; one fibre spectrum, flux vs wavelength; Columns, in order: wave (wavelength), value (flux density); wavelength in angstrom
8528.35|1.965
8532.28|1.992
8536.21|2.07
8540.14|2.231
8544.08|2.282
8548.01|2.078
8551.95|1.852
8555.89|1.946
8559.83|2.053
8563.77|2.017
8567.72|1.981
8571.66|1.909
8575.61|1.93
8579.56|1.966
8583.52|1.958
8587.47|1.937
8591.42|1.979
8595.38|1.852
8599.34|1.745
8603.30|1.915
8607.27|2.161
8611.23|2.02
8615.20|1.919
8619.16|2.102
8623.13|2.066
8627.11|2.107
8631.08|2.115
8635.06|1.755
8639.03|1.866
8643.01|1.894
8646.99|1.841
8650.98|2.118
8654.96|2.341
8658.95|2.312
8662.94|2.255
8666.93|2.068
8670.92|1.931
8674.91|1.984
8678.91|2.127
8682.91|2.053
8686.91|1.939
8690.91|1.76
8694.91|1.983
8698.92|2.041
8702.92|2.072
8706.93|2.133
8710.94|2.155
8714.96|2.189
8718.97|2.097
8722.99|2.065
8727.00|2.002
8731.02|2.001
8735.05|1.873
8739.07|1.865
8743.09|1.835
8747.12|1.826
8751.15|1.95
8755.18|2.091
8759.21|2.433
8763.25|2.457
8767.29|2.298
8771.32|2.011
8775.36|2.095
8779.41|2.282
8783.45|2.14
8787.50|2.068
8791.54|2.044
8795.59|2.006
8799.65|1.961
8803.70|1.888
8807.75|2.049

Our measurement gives 3.9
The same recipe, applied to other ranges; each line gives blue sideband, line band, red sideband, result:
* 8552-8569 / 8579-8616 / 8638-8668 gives 1.5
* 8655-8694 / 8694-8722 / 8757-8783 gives 0.4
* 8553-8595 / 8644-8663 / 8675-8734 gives -1.3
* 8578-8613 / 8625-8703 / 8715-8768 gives -1.1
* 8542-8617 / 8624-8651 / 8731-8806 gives 0.7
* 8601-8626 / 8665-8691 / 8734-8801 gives 0.7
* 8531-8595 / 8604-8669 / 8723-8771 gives -0.9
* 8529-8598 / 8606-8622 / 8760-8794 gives 0.0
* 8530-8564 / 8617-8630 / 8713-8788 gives -0.1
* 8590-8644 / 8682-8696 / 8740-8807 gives 0.7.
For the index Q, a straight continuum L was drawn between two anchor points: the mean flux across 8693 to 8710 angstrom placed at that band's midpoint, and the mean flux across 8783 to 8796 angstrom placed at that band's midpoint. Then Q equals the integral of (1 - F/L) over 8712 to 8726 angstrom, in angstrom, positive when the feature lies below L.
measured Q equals -0.3 angstrom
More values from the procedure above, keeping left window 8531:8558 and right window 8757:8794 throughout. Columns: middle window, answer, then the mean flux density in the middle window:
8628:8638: 0.8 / 1.95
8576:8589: 0.9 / 1.95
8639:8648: 1.1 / 1.87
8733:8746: 1.9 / 1.86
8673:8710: 2.4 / 2.01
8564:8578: 0.9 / 1.95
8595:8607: 1.2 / 1.88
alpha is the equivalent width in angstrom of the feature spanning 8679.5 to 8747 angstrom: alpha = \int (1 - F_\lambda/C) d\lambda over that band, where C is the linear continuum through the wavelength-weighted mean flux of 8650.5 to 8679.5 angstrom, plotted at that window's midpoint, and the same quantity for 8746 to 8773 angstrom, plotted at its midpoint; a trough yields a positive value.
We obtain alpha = 4.8 angstrom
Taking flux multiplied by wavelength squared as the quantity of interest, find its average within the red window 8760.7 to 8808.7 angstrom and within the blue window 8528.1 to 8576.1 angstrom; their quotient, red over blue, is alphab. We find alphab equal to 1.10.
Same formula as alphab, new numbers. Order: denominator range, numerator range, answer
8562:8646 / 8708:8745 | 1.06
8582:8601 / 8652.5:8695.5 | 1.11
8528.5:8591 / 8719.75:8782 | 1.08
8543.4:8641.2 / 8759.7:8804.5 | 1.13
